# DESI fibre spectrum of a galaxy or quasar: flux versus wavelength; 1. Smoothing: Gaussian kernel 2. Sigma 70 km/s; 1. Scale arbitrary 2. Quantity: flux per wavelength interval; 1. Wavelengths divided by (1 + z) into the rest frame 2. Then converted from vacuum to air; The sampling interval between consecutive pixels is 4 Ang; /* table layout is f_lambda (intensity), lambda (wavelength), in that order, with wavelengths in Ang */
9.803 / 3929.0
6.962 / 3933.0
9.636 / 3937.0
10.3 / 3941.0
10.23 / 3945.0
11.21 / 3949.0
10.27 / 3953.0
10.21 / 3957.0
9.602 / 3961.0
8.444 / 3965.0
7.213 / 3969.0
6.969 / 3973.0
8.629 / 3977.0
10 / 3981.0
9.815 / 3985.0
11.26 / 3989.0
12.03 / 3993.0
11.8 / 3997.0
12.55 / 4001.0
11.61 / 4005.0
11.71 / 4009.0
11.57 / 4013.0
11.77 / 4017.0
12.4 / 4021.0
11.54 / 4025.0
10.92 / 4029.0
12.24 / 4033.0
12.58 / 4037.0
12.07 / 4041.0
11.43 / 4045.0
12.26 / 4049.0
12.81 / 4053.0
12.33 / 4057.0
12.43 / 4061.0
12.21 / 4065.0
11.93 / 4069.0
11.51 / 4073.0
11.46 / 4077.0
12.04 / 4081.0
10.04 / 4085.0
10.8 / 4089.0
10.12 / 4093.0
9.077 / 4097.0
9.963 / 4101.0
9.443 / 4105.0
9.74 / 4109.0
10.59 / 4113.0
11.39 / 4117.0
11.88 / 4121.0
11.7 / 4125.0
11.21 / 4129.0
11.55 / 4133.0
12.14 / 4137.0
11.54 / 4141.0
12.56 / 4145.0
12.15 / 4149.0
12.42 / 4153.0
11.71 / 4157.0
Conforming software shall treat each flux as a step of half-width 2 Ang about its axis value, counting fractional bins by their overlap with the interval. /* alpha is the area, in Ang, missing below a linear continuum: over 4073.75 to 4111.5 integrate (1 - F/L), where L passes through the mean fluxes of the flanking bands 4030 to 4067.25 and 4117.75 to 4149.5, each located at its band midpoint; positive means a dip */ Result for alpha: 5.2 Ang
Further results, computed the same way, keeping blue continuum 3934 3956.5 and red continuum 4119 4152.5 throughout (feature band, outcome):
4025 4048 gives -1.79 Ang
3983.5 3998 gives -0.90 Ang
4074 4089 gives 0.31 Ang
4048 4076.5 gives -2.44 Ang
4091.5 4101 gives 1.54 Ang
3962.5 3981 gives 4.11 Ang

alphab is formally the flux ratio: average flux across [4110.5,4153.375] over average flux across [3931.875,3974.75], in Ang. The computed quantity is 1.26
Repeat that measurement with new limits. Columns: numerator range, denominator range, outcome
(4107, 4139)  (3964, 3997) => 1.19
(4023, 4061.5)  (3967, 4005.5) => 1.19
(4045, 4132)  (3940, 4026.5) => 1.07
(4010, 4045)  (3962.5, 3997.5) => 1.25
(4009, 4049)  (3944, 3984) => 1.28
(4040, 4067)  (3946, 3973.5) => 1.32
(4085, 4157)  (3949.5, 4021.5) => 1.06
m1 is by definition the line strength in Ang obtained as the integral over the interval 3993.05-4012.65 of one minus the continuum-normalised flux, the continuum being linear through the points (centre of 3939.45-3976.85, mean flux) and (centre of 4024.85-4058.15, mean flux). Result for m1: -2.04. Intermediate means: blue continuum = 9.33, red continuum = 12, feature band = 11.9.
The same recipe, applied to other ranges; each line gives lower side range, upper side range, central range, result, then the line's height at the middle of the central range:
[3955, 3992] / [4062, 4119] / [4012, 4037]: -4.88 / 9.89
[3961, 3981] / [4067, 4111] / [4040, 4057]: -4.21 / 9.75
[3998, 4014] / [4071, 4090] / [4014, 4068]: -2.41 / 11.6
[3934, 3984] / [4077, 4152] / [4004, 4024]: -3.75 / 9.95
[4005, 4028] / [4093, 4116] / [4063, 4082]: -2.29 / 10.5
